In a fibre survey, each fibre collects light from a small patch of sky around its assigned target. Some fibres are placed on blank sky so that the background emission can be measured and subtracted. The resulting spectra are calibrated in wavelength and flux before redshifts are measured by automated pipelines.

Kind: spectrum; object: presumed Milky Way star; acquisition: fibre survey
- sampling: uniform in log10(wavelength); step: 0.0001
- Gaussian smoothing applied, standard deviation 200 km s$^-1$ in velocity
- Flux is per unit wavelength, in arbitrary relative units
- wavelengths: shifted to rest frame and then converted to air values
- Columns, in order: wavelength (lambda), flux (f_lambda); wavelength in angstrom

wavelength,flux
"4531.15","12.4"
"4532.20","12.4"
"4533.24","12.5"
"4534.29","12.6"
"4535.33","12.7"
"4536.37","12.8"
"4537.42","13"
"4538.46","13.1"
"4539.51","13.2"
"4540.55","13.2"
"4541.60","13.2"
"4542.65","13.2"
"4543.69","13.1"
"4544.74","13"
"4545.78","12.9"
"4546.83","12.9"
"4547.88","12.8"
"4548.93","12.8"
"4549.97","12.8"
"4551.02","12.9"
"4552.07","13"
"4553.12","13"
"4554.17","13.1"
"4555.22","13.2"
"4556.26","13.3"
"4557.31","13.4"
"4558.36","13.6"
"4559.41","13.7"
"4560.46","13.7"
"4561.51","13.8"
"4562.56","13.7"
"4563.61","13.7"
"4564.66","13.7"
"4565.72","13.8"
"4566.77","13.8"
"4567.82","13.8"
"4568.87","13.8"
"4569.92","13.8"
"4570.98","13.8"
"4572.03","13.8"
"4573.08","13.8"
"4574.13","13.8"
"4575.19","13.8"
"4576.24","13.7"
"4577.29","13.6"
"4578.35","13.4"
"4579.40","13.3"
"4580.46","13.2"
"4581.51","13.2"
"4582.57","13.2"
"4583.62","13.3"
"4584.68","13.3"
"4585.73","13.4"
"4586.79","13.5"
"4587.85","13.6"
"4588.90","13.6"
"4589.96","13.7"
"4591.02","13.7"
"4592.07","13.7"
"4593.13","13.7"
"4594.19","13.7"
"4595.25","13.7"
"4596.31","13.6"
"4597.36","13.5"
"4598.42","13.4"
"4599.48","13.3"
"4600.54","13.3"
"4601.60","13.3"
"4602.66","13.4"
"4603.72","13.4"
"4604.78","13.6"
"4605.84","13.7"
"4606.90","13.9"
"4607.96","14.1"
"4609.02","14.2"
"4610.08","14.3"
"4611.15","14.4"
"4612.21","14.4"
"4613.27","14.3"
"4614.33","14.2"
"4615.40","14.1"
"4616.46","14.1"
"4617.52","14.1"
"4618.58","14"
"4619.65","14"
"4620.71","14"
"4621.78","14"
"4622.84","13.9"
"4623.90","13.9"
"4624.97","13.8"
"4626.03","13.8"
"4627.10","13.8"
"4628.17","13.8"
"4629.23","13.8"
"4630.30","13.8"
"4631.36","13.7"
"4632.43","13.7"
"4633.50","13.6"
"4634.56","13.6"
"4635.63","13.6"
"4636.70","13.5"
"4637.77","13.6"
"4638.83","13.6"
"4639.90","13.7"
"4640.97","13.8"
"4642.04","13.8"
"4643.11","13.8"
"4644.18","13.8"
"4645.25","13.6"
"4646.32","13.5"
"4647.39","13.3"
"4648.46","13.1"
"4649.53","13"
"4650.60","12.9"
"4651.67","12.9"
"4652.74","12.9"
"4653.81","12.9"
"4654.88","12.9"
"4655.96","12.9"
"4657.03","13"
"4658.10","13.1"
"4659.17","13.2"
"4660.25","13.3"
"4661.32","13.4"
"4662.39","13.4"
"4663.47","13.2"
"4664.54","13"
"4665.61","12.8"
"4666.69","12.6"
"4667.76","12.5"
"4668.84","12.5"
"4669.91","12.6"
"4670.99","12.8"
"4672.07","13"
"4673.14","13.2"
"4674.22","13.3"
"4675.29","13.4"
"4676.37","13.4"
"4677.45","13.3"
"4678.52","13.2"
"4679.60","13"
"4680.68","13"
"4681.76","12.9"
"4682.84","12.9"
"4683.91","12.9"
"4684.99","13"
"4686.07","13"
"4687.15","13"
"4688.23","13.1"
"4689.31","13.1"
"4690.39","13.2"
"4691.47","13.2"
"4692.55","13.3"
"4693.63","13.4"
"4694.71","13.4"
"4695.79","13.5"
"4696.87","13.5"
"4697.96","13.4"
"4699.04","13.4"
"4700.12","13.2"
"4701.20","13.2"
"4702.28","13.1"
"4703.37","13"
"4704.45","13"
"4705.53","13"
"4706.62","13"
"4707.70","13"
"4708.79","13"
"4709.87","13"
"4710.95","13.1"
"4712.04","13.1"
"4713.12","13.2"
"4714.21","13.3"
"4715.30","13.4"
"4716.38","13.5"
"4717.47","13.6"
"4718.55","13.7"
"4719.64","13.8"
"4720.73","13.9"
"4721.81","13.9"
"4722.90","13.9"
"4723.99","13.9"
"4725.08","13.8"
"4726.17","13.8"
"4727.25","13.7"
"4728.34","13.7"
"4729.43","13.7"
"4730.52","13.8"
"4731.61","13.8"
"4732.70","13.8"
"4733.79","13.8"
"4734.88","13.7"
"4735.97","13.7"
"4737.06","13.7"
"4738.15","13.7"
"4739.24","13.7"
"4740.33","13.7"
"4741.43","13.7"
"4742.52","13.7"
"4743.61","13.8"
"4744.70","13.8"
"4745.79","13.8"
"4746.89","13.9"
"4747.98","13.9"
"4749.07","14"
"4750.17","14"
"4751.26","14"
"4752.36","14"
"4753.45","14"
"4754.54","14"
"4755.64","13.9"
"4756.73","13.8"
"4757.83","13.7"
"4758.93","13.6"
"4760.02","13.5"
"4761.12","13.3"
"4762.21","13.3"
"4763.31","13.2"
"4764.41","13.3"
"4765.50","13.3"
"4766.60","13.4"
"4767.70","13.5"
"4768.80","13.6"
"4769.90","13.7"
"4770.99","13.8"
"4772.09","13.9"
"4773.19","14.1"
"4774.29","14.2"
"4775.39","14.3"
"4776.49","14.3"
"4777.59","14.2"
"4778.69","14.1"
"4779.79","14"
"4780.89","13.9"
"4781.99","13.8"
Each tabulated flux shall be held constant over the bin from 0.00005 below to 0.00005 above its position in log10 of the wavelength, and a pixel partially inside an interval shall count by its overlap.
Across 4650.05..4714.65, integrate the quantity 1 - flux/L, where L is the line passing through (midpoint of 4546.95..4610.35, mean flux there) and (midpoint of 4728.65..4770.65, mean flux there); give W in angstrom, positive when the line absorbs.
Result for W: 2.61 angstrom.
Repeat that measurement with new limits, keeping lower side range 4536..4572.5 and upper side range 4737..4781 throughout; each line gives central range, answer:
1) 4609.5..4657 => -0.6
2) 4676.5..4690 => 0.6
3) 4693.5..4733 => 0.7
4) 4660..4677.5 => 0.7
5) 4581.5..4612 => -0.5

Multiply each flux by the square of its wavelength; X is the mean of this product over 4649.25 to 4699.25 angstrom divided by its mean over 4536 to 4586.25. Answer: 1.0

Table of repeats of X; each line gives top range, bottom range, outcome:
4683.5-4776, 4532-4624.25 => 1.07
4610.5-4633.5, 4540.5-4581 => 1.07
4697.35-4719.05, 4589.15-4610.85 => 1.01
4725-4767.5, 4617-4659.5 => 1.06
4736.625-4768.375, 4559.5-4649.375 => 1.06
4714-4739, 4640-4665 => 1.07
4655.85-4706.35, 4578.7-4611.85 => 1.00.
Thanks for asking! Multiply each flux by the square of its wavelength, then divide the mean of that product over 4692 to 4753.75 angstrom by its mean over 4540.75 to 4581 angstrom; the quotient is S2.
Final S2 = 1.08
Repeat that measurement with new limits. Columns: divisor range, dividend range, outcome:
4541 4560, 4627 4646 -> 1.08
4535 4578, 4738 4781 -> 1.13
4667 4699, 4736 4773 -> 1.08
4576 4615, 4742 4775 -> 1.08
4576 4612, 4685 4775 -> 1.06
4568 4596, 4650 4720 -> 1.01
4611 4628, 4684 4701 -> 0.97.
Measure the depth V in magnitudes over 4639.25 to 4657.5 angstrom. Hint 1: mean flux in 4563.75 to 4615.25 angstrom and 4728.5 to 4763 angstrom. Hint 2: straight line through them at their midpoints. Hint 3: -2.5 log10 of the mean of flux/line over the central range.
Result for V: 0.03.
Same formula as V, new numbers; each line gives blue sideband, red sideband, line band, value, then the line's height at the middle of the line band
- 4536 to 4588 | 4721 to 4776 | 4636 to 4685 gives 0.033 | 13.6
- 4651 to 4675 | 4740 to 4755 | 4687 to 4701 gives 0.002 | 13.3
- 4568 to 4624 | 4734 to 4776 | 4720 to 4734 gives -0.005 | 13.7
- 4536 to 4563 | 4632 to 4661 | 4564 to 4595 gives -0.030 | 13.2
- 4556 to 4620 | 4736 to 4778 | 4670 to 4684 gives 0.052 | 13.7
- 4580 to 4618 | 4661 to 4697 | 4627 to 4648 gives -0.021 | 13.4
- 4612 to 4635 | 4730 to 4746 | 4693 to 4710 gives 0.049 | 13.8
